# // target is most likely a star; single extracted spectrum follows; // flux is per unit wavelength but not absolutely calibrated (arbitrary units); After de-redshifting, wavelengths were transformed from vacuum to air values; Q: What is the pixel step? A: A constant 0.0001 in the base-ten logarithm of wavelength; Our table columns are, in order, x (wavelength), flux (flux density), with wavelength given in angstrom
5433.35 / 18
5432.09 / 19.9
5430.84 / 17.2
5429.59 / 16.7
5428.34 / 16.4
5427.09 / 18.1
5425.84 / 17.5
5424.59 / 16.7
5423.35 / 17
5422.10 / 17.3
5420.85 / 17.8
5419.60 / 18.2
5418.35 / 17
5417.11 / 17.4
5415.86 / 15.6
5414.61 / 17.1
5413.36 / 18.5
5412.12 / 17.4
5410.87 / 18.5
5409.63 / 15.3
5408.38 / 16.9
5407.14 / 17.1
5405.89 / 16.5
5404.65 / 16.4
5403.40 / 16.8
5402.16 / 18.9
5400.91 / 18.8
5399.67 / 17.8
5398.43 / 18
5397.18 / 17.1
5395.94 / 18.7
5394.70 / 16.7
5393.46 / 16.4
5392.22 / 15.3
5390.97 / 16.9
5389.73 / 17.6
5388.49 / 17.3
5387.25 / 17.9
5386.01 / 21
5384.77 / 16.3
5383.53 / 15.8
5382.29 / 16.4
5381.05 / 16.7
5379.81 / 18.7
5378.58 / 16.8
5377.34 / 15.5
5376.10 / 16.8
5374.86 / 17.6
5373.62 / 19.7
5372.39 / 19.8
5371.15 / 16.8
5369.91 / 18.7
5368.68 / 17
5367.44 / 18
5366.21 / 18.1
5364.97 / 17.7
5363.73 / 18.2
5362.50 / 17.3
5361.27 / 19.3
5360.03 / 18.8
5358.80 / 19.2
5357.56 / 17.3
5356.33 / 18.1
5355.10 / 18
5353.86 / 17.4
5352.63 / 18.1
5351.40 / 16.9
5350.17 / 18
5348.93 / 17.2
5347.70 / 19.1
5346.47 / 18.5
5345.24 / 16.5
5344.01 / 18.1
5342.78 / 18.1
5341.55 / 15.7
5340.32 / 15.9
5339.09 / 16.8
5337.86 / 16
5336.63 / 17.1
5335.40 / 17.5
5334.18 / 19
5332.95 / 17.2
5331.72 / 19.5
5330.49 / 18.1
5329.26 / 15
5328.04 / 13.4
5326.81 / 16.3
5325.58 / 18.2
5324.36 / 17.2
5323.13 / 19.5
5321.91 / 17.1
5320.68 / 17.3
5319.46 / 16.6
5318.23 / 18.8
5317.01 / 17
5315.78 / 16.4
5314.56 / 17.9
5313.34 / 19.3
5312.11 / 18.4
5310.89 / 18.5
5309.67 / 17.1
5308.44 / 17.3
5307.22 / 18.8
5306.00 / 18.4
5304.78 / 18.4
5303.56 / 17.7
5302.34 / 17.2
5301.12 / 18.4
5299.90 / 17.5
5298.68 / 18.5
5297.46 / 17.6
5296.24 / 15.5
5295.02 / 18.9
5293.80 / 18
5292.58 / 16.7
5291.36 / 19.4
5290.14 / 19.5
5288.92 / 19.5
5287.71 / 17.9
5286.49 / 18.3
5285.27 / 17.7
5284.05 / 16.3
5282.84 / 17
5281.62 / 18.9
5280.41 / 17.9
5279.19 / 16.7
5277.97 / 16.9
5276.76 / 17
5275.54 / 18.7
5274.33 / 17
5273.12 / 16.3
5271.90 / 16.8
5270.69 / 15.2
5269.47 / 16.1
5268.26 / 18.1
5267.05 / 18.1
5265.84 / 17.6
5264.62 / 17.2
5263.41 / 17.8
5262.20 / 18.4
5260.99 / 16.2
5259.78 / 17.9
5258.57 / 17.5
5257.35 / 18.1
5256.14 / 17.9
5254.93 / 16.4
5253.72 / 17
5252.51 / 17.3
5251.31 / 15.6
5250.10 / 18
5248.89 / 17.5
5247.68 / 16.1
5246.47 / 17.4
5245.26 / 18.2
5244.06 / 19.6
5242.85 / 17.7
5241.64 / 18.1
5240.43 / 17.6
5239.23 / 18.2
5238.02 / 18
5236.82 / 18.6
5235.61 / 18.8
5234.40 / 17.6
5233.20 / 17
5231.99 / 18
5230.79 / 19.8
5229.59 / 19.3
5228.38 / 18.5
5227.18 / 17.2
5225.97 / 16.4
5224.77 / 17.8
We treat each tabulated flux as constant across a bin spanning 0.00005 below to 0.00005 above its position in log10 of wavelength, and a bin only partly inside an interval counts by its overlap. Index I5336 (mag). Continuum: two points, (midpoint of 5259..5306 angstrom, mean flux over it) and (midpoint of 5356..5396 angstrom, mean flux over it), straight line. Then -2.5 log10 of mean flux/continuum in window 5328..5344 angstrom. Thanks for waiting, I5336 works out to 0.04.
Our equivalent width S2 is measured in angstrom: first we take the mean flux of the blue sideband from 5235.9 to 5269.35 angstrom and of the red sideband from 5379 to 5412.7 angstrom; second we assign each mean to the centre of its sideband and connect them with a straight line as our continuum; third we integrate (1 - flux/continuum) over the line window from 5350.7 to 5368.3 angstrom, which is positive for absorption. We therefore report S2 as -0.6 angstrom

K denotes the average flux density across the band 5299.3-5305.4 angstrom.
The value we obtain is 17.9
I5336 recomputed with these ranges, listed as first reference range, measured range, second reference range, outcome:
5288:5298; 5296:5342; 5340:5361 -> 0.03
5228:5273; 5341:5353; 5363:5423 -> -0.01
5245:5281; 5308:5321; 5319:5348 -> -0.03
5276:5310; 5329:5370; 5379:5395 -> -0.02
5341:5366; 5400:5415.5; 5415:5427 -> 0.00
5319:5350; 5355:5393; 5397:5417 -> -0.03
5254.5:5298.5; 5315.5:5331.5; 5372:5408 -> 0.03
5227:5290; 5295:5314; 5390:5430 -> -0.03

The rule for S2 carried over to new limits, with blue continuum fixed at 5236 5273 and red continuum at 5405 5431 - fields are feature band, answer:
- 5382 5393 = 0.0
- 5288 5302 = -0.6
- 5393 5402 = -0.3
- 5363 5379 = -0.5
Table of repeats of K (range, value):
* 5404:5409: 16.7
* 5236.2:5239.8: 18.3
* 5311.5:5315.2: 18.5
